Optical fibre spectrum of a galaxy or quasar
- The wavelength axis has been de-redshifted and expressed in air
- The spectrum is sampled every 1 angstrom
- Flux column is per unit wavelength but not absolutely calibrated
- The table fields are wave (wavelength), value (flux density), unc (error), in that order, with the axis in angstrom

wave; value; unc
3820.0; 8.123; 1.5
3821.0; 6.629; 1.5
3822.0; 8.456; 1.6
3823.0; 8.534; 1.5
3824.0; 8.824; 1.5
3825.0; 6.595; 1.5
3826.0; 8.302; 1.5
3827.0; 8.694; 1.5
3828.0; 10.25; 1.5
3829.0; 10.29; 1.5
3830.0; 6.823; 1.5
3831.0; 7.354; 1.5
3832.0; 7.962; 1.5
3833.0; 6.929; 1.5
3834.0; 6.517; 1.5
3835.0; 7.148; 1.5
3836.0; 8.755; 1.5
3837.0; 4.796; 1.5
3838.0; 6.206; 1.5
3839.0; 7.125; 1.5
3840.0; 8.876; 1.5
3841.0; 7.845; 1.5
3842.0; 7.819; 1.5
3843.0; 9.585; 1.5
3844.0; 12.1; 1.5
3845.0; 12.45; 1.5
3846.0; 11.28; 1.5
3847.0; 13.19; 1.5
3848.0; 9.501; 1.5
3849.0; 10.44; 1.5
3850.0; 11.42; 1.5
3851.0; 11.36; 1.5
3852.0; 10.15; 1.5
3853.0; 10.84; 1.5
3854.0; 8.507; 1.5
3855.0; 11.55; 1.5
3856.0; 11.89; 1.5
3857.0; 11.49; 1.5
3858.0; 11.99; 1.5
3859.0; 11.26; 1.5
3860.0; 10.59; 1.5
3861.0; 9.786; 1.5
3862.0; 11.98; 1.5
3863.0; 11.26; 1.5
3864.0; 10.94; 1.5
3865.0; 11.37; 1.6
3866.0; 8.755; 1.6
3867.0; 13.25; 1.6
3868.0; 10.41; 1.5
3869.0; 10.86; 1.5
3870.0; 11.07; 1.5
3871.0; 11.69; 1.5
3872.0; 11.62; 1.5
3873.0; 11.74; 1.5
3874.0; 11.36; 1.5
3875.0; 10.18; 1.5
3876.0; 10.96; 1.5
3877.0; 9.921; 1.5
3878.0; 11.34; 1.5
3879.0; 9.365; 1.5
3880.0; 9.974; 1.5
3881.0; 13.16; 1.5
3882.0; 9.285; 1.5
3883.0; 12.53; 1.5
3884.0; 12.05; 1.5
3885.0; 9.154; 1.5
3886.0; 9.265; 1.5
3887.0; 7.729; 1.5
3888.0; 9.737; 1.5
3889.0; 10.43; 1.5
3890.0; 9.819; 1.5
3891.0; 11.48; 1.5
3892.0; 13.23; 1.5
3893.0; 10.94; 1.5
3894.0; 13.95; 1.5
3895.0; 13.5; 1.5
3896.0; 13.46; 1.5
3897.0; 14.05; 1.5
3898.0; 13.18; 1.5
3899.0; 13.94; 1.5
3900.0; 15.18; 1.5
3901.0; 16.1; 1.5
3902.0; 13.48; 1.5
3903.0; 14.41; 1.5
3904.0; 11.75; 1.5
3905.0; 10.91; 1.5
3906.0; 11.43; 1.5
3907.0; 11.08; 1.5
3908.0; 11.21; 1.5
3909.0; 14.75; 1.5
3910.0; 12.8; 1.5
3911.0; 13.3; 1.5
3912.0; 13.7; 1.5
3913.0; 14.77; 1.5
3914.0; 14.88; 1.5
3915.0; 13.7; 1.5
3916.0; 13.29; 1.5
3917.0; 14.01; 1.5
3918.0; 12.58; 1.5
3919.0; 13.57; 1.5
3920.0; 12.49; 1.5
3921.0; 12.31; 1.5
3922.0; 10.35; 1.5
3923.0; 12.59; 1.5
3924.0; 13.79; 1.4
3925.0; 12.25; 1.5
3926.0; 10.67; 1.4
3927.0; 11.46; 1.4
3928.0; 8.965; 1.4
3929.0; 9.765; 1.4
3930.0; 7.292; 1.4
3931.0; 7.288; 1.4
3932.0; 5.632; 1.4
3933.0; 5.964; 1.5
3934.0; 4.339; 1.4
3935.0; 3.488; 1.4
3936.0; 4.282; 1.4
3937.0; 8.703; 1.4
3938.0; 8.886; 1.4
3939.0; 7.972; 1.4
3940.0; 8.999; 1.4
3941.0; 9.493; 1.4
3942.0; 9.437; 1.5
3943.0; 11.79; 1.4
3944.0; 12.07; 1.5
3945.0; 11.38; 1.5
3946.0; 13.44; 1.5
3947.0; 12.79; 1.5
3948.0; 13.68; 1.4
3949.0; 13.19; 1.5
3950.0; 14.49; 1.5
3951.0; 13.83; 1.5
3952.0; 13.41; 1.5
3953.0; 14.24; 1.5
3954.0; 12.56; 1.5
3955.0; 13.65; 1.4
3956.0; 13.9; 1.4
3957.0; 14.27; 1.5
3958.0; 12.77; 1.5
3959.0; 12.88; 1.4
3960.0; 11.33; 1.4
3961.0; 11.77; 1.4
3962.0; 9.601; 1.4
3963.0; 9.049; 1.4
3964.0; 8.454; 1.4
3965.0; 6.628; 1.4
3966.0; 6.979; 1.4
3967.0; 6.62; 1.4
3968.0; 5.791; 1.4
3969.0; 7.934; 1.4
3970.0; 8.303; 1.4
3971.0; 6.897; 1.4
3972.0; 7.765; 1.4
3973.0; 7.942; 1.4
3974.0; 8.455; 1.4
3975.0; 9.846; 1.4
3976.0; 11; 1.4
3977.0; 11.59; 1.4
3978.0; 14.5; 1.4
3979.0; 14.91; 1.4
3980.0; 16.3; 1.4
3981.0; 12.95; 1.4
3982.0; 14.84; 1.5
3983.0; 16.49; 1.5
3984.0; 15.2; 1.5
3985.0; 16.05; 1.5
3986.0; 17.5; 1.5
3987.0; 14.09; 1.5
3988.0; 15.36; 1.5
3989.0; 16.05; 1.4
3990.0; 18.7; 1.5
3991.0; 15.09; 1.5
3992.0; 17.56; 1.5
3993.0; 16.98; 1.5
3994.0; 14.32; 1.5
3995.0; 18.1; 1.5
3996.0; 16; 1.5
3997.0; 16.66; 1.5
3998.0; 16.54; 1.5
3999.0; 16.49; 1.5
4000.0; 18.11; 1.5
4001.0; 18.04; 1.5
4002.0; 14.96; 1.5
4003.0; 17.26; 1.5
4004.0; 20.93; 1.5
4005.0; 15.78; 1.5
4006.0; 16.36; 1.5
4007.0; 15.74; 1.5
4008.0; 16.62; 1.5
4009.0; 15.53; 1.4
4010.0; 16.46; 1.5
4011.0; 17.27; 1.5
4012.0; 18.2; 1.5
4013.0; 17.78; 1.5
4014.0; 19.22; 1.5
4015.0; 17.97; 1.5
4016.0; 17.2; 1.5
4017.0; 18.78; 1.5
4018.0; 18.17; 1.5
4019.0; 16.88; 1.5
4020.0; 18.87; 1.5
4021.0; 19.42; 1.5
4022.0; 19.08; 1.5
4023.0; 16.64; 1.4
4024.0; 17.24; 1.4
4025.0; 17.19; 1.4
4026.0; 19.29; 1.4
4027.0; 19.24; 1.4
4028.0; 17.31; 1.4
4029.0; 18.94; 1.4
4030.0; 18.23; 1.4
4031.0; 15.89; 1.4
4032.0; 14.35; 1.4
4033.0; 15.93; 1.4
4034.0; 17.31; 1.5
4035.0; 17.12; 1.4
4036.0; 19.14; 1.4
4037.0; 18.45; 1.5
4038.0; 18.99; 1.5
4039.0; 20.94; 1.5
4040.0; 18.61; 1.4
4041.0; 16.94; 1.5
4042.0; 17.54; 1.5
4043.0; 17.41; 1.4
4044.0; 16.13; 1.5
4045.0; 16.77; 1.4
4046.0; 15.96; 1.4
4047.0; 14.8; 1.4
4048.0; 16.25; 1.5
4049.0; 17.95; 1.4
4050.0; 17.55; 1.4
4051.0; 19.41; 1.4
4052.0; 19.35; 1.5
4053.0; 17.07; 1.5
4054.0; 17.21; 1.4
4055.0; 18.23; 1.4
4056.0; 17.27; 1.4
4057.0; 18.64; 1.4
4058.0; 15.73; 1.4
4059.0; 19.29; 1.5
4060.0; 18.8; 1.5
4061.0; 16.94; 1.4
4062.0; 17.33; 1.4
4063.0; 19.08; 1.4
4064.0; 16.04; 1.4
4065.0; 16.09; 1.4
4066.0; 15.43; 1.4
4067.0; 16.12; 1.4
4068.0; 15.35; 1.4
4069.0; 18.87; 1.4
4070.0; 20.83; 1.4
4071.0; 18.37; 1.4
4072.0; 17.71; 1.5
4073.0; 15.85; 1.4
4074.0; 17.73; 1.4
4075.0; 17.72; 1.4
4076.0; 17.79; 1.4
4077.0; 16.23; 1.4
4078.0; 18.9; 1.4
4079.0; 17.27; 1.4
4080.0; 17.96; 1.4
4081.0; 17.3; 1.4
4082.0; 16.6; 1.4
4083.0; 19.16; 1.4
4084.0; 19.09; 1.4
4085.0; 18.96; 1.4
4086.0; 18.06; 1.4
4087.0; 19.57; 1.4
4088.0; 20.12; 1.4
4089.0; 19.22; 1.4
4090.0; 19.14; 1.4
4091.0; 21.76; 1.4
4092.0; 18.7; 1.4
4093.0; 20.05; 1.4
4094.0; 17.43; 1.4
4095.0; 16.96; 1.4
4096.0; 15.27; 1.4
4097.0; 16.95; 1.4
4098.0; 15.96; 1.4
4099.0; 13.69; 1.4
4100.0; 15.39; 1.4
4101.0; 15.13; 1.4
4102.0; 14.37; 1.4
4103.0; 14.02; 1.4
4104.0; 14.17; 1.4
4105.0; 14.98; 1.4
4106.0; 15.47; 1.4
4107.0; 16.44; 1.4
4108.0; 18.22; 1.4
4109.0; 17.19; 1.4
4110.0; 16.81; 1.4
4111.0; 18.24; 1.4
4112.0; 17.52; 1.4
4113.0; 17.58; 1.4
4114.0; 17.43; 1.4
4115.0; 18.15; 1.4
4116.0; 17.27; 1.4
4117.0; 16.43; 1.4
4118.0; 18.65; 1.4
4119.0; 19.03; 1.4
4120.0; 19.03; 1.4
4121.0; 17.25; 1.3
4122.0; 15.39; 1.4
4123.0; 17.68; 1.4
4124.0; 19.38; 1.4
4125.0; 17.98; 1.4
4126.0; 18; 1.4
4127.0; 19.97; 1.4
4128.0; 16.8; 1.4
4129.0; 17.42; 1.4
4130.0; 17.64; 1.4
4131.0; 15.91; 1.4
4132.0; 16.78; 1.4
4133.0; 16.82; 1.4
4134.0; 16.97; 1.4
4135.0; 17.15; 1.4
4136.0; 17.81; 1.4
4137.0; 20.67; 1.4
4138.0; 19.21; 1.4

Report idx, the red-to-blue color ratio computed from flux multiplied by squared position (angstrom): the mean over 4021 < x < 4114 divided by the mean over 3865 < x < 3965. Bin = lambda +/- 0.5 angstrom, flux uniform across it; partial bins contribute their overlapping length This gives 1.65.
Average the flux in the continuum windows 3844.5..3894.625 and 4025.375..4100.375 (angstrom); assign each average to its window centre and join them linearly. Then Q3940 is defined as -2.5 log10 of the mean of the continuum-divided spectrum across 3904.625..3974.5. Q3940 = 0.23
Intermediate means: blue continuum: 11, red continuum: 17.7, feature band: 10.7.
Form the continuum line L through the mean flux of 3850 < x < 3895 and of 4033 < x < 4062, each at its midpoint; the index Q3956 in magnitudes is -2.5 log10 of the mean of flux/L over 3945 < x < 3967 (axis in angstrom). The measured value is 0.185 mag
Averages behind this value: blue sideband 10.9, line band 11.9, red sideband 17.7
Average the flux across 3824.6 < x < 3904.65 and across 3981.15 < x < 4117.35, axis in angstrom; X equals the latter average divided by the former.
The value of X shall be 1.6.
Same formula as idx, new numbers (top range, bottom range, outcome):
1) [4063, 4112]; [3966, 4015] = 1.24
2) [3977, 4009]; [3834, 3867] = 1.73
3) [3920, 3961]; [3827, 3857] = 1.22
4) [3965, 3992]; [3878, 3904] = 1.07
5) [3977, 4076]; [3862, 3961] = 1.58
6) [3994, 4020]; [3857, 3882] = 1.68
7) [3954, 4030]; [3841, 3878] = 1.45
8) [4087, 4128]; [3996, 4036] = 1.04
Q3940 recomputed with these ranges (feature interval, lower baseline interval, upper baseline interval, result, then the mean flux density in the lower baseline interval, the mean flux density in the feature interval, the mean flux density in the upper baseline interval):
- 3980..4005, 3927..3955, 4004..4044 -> -0.115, 10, 16.4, 17.7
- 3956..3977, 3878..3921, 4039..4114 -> 0.452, 12.4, 9.38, 17.4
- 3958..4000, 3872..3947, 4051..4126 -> 0.081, 11.2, 12.7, 17.5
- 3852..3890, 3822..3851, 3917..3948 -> -0.170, 8.81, 10.8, 9.93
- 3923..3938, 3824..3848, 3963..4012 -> 0.386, 8.59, 8.31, 13.9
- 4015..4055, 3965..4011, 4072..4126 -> -0.145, 14.1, 17.7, 17.4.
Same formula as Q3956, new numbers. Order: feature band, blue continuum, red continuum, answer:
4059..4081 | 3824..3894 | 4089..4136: -0.10 mag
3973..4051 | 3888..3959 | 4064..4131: -0.14 mag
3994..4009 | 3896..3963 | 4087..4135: -0.21 mag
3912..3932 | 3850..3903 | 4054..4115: 0.08 mag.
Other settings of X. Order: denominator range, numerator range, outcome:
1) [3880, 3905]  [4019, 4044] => 1.48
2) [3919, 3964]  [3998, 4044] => 1.64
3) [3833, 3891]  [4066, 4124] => 1.70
